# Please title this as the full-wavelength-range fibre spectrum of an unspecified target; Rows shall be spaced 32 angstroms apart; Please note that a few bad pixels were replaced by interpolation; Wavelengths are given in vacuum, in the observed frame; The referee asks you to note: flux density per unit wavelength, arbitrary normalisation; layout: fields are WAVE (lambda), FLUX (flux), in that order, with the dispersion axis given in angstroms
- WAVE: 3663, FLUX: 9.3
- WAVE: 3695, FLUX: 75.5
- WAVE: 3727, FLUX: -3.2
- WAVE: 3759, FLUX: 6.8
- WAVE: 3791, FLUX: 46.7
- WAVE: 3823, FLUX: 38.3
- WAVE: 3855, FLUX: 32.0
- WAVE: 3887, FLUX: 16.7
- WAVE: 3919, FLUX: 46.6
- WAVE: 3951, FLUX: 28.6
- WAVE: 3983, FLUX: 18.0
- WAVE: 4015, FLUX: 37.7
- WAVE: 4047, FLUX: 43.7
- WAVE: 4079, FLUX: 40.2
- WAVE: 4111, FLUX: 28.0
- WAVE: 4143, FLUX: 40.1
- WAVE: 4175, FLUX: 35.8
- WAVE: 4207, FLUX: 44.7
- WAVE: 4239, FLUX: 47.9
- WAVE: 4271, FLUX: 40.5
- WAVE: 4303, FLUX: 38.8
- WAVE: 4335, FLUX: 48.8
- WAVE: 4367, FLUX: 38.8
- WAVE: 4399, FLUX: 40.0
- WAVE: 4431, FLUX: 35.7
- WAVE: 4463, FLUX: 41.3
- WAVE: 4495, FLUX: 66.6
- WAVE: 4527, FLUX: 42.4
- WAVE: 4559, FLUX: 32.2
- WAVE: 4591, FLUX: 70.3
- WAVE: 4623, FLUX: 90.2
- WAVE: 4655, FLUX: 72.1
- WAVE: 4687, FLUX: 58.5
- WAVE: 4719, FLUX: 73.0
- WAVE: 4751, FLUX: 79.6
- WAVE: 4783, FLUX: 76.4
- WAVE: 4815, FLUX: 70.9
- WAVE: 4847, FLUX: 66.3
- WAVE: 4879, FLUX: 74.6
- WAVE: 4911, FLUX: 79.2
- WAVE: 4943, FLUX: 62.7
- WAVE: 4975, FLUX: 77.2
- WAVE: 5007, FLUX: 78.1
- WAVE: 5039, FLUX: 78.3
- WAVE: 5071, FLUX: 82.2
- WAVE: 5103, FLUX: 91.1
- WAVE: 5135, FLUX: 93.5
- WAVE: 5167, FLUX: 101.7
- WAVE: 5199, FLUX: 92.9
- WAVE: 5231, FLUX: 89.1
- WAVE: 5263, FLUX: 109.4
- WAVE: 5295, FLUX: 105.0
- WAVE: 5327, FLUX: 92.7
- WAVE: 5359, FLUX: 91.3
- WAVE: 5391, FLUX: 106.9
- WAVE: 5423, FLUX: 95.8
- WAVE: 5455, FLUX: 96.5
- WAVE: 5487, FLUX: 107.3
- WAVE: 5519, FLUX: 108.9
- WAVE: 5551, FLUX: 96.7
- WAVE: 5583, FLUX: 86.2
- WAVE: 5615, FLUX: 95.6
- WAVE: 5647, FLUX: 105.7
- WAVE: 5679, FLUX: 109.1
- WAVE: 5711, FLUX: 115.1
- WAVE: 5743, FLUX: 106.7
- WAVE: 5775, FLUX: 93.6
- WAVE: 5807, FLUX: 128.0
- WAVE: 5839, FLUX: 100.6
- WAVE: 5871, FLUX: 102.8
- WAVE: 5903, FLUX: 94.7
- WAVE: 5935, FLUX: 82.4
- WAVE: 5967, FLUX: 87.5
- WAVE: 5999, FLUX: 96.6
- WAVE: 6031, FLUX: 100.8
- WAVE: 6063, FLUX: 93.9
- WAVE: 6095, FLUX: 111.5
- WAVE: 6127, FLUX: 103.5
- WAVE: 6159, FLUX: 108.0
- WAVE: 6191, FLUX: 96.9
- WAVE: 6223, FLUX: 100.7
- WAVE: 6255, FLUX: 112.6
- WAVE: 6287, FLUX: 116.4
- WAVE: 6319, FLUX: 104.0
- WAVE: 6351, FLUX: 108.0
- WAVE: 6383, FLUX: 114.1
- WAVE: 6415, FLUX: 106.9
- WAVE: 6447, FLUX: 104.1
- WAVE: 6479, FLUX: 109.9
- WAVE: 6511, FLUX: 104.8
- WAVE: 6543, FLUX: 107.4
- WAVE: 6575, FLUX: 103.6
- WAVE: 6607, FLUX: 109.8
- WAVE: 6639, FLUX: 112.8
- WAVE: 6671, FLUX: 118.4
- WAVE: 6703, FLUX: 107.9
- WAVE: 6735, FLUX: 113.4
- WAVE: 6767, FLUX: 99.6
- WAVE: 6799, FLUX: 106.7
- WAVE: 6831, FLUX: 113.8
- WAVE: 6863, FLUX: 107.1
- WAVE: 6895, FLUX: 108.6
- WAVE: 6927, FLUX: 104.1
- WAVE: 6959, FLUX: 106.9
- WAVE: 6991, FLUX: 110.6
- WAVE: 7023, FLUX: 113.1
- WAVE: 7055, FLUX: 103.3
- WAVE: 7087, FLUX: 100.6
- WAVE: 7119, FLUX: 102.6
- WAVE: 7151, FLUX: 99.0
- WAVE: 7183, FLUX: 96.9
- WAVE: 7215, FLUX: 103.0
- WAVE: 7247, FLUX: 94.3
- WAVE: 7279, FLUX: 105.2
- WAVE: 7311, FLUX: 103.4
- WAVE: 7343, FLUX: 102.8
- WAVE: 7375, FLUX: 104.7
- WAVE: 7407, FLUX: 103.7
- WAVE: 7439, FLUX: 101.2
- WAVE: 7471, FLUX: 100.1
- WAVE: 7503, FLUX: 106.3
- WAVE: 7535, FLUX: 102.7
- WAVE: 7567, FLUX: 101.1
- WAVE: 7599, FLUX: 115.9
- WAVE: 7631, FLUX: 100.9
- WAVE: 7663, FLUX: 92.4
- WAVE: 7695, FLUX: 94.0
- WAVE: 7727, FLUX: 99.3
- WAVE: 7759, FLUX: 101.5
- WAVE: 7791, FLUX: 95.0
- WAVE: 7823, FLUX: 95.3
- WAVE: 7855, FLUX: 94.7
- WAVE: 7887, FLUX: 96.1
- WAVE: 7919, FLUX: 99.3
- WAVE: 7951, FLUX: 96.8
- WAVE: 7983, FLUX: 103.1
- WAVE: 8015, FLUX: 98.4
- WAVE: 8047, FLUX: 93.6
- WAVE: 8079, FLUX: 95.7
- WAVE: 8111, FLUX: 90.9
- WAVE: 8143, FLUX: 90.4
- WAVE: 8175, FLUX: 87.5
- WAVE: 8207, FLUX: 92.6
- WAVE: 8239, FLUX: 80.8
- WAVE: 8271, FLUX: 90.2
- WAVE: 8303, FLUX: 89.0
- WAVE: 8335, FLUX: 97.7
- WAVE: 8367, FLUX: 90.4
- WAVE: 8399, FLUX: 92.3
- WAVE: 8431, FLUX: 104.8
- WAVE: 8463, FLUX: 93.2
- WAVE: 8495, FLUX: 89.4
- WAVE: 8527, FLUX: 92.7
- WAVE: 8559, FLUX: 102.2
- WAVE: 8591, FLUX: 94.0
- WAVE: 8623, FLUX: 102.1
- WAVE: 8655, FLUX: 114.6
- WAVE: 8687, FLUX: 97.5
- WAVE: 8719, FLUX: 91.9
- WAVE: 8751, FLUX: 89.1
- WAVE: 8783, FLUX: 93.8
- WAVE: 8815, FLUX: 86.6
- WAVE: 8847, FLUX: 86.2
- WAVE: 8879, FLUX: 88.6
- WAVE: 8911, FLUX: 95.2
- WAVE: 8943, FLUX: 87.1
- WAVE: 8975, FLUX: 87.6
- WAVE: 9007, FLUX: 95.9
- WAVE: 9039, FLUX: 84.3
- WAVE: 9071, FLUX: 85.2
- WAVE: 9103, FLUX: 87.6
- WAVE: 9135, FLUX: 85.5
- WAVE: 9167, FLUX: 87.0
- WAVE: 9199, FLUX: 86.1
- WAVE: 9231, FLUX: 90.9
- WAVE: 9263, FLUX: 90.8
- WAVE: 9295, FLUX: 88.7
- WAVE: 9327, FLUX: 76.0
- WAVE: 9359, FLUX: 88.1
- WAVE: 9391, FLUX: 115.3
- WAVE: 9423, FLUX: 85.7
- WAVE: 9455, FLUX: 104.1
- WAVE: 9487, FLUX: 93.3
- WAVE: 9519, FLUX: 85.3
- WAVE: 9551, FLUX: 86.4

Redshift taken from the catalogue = 0.150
